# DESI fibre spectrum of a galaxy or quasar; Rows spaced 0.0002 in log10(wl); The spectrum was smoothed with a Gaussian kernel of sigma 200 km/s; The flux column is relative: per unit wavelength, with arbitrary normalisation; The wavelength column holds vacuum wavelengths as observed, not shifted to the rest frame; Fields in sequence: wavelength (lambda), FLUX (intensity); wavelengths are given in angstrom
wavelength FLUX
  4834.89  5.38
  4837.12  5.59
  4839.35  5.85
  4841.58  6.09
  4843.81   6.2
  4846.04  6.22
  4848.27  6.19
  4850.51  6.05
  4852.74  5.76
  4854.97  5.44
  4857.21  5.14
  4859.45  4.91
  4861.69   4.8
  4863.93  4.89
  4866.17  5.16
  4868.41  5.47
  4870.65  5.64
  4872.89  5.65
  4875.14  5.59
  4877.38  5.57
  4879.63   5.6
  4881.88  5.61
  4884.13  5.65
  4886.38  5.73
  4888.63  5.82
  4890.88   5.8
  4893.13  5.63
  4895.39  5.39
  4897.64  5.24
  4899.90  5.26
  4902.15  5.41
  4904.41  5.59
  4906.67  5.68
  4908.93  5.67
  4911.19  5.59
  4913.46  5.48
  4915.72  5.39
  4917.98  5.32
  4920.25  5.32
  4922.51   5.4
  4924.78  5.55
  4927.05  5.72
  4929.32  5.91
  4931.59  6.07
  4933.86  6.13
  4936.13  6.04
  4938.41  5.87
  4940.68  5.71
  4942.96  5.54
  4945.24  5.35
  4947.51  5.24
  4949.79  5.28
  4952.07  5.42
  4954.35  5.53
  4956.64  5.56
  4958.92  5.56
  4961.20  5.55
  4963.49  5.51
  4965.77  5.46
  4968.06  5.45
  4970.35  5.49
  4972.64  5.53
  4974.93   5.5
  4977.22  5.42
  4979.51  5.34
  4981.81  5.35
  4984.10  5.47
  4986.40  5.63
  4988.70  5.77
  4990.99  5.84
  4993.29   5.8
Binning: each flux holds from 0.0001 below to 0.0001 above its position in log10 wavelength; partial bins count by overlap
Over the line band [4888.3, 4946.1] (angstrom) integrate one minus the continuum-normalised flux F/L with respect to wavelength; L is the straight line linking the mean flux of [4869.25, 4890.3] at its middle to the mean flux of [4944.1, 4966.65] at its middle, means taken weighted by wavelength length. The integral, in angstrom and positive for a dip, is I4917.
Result -0.6 angstrom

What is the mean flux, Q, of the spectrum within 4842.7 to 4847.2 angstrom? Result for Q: 6.21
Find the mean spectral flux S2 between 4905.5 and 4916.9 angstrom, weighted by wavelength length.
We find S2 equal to 5.56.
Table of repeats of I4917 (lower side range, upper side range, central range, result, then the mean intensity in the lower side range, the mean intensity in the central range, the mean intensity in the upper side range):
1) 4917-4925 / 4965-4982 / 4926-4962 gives -1.64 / 5.38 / 5.66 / 5.45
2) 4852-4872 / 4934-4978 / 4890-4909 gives -0.52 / 5.24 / 5.51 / 5.54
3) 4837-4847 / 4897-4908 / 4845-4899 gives 1.88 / 6.03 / 5.54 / 5.45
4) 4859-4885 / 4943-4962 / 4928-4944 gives -1.37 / 5.39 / 5.9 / 5.44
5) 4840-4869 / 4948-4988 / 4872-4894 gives -0.48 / 5.57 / 5.67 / 5.47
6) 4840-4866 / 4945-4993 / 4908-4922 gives 0.22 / 5.59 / 5.46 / 5.5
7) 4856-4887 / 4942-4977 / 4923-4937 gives -1.14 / 5.38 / 5.88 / 5.46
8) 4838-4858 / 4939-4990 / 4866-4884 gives 0.73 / 5.89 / 5.56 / 5.49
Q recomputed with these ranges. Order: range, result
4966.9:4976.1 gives 5.49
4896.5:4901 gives 5.25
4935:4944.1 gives 5.78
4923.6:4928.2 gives 5.63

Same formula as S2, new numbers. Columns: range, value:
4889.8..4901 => 5.46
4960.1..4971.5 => 5.49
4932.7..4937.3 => 6.08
